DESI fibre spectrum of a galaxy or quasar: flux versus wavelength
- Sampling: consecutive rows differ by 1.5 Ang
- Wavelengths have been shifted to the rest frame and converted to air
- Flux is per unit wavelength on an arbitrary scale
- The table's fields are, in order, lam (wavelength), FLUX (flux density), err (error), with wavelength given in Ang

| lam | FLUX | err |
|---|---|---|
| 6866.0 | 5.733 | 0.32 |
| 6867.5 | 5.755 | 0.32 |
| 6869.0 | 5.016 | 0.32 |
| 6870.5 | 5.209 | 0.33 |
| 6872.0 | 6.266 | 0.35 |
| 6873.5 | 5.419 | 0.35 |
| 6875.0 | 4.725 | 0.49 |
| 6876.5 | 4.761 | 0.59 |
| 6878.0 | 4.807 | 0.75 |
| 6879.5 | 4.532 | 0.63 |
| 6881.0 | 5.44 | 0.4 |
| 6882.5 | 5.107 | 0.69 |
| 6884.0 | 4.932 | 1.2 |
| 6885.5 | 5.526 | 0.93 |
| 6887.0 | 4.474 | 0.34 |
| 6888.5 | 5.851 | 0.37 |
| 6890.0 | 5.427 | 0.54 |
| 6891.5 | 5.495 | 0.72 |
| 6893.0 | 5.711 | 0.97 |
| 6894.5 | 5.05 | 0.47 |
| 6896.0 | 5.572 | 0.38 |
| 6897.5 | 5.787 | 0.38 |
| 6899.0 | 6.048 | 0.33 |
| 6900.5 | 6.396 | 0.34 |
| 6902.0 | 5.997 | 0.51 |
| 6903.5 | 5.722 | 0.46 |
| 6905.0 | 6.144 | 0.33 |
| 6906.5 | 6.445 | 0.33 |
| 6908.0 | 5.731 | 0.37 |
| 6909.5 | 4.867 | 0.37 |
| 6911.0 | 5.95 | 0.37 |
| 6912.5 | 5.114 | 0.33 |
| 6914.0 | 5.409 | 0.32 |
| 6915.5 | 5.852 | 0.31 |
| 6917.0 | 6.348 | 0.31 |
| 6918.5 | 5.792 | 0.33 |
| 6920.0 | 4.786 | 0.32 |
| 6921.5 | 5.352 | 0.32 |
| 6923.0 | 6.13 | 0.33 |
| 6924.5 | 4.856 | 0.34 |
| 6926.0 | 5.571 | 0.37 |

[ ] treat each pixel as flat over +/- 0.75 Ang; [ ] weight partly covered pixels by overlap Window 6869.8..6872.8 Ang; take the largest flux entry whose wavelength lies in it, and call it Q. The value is 6.266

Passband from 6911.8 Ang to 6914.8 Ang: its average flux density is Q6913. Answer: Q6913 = 5.27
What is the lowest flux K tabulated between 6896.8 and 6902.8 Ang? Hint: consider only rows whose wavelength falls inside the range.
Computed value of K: 5.787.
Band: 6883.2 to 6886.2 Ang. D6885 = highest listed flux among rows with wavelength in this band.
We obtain 5.526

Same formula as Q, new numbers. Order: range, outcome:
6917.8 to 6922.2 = 5.792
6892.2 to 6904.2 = 6.396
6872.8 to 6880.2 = 5.419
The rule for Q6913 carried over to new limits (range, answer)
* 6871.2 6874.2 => 5.84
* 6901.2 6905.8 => 5.96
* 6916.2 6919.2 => 6.07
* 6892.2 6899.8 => 5.64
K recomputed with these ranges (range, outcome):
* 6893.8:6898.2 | 5.05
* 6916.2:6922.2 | 4.786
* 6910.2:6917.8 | 5.114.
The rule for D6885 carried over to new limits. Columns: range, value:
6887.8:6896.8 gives 5.851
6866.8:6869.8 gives 5.755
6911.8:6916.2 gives 5.852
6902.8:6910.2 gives 6.445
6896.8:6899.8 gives 6.048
